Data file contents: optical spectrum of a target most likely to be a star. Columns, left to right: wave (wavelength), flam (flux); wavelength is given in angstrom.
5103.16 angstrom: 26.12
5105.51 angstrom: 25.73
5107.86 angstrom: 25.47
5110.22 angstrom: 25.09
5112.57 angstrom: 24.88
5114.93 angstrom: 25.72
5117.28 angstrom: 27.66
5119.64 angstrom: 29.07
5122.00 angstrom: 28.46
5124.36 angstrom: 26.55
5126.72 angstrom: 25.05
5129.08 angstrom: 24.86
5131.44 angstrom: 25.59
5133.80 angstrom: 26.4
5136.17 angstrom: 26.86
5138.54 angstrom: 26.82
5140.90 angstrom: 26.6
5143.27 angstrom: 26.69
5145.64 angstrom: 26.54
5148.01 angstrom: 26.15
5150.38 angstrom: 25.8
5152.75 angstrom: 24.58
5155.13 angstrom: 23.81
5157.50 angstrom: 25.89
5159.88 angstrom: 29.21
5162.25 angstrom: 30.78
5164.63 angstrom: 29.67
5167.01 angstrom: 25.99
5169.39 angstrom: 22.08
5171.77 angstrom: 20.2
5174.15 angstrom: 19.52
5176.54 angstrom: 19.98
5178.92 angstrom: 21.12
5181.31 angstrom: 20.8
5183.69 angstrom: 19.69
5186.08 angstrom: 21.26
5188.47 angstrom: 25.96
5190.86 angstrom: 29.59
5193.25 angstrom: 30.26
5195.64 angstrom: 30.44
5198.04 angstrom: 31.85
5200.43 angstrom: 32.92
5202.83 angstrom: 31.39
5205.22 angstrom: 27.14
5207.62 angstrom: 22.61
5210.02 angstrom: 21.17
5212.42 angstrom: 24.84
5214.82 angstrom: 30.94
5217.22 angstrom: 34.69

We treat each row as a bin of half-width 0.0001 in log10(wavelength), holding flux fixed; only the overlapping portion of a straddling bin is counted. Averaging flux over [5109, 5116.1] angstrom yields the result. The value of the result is 25.2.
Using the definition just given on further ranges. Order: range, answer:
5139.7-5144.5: 26.7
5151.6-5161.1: 25.9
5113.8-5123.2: 27.7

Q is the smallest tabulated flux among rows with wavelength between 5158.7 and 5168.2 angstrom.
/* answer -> 25.99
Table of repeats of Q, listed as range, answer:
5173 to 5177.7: 19.52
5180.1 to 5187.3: 19.69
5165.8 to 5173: 20.2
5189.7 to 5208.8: 22.61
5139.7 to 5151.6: 25.8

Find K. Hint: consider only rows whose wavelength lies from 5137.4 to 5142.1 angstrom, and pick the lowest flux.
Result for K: 26.6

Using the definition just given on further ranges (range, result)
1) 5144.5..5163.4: 23.81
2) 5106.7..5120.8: 24.88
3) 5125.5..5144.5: 24.86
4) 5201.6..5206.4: 27.14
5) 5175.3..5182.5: 19.98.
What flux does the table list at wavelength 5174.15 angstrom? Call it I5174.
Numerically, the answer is 19.52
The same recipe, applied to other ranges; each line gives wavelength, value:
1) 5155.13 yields 23.81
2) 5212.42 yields 24.84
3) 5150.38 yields 25.8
